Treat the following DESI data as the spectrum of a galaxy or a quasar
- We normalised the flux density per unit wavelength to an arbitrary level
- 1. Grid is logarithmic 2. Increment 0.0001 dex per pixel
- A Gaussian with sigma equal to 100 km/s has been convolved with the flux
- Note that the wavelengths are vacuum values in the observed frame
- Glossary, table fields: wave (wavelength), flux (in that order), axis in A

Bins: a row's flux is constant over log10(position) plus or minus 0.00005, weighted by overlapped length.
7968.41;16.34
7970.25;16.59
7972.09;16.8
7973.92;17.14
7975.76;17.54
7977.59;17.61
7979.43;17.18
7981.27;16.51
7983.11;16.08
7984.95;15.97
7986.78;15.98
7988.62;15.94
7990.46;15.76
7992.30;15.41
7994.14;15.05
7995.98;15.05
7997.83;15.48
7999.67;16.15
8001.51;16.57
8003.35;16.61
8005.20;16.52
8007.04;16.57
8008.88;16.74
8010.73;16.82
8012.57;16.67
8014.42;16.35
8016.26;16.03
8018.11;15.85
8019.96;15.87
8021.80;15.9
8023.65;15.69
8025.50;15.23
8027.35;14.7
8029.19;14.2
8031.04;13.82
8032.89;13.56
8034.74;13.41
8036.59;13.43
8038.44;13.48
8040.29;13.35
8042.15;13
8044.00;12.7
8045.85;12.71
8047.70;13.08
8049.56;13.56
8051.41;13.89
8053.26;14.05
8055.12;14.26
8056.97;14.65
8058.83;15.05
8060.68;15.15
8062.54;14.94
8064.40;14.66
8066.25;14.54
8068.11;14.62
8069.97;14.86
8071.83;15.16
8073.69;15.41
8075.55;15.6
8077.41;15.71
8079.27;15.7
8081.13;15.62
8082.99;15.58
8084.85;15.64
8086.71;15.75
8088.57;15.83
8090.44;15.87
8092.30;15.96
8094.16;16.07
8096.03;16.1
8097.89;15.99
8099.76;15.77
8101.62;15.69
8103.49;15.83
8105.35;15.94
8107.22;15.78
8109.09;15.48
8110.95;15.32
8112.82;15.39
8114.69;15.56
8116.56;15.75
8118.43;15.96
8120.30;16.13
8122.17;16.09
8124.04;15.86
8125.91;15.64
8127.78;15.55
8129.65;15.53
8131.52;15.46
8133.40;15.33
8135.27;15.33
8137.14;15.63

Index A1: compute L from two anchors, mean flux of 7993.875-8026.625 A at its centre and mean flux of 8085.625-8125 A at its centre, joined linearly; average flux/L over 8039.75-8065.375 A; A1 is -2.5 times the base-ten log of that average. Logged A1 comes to 0.15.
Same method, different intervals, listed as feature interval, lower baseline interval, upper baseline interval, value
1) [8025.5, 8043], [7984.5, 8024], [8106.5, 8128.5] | 0.16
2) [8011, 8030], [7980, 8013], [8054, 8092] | 0.01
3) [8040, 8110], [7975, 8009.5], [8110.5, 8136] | 0.06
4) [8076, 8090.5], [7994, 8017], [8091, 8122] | 0.01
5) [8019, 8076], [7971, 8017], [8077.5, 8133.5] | 0.12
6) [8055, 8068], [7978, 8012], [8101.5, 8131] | 0.08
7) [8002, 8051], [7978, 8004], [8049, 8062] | 0.02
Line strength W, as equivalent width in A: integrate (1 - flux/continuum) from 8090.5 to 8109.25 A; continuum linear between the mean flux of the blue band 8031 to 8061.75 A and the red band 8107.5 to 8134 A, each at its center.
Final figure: -0.96 A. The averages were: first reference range 13.7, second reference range 15.7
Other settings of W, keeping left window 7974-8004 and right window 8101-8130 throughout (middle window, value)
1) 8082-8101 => 0.0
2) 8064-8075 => 0.7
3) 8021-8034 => 1.1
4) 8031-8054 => 3.8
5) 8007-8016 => -0.3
